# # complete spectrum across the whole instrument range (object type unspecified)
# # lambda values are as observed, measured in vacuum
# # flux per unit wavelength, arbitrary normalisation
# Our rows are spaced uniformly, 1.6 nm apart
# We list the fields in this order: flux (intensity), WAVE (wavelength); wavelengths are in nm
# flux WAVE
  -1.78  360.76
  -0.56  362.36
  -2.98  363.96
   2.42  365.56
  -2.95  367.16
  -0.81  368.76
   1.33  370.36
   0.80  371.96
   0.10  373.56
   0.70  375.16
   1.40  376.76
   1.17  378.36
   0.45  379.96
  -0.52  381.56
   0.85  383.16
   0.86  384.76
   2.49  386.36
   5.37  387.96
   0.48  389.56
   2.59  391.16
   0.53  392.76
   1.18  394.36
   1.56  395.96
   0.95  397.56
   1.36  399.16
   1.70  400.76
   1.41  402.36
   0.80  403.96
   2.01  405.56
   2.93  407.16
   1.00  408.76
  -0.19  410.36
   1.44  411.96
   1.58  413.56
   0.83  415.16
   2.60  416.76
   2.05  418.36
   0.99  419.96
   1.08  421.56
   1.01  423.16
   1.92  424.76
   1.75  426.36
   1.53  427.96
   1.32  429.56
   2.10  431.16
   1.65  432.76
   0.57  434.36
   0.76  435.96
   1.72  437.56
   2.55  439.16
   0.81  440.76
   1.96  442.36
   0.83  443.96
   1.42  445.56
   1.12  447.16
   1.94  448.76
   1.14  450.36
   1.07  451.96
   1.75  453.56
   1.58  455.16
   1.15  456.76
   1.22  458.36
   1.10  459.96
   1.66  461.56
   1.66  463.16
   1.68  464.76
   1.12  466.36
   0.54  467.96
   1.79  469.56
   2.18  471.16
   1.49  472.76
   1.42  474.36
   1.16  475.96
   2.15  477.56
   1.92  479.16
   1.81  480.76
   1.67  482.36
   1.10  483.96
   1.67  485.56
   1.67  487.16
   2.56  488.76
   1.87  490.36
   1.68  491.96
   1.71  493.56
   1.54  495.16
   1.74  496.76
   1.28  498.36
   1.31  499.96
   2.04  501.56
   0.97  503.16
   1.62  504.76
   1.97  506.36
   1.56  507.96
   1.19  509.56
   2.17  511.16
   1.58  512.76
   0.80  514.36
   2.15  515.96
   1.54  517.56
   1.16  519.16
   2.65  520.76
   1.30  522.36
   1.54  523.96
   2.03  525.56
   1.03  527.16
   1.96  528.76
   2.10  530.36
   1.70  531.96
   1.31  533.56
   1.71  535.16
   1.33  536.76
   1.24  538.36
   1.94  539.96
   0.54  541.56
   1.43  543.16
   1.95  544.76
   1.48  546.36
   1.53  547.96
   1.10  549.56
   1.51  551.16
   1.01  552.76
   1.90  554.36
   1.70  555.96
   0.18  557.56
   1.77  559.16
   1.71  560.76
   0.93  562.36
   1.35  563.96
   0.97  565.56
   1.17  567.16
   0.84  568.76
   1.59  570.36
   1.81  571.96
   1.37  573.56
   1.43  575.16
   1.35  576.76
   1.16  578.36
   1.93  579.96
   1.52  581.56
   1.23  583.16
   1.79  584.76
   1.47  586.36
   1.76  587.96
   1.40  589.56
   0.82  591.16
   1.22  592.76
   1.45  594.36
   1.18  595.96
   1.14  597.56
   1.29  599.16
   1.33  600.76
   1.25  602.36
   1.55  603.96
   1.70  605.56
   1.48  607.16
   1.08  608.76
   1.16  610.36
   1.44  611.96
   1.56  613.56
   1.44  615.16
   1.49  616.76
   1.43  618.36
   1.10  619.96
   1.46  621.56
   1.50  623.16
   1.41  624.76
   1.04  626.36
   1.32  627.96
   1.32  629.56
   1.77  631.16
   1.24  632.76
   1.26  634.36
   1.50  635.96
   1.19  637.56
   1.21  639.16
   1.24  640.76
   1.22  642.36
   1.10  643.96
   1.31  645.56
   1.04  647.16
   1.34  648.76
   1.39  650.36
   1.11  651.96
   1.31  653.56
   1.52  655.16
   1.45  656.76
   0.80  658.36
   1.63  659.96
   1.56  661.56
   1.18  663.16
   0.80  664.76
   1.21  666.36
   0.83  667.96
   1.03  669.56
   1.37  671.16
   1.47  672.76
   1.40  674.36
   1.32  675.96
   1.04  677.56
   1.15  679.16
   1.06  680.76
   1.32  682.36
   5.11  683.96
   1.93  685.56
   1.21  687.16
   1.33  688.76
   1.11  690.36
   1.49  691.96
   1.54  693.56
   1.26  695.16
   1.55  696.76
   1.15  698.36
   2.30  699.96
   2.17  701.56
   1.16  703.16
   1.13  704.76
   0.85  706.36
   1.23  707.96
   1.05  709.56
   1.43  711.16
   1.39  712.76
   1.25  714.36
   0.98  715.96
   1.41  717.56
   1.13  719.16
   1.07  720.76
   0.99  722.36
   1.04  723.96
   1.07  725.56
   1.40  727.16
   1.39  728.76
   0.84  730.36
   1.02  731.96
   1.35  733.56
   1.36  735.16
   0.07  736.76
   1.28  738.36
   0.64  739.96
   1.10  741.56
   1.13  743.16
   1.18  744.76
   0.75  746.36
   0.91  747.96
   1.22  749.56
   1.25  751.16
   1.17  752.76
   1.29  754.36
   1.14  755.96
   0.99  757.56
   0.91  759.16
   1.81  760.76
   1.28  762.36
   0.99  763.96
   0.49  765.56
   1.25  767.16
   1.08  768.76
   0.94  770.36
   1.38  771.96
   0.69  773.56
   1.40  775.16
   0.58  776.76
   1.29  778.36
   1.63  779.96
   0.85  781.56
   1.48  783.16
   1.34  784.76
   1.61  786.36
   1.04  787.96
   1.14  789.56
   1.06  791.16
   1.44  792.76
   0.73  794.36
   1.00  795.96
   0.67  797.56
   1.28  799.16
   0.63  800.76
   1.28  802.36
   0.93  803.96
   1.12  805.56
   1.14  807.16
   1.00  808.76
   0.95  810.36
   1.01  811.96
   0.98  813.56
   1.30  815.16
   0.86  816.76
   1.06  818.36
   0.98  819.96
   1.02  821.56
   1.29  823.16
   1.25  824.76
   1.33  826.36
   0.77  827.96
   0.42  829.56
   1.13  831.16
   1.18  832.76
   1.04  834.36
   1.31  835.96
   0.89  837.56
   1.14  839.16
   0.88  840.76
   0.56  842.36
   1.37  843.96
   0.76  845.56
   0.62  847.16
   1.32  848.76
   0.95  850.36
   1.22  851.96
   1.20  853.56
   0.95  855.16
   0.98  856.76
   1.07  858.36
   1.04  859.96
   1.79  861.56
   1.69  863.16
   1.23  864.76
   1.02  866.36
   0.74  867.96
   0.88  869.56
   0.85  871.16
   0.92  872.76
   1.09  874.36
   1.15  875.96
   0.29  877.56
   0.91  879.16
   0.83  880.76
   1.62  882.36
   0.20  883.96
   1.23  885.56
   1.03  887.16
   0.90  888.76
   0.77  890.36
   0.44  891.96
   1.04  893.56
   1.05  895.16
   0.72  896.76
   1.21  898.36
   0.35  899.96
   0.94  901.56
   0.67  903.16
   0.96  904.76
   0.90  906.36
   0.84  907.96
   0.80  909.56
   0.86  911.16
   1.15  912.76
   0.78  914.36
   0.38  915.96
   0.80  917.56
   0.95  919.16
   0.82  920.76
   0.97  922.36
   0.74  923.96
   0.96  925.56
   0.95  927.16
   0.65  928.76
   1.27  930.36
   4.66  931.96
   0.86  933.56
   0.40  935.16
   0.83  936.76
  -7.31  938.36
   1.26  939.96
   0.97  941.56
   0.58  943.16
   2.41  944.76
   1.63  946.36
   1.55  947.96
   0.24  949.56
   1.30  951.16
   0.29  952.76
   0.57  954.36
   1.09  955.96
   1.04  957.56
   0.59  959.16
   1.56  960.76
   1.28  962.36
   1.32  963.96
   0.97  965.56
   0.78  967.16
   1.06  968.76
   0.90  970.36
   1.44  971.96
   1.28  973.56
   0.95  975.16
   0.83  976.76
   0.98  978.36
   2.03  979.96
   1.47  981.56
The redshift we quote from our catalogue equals 0.04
